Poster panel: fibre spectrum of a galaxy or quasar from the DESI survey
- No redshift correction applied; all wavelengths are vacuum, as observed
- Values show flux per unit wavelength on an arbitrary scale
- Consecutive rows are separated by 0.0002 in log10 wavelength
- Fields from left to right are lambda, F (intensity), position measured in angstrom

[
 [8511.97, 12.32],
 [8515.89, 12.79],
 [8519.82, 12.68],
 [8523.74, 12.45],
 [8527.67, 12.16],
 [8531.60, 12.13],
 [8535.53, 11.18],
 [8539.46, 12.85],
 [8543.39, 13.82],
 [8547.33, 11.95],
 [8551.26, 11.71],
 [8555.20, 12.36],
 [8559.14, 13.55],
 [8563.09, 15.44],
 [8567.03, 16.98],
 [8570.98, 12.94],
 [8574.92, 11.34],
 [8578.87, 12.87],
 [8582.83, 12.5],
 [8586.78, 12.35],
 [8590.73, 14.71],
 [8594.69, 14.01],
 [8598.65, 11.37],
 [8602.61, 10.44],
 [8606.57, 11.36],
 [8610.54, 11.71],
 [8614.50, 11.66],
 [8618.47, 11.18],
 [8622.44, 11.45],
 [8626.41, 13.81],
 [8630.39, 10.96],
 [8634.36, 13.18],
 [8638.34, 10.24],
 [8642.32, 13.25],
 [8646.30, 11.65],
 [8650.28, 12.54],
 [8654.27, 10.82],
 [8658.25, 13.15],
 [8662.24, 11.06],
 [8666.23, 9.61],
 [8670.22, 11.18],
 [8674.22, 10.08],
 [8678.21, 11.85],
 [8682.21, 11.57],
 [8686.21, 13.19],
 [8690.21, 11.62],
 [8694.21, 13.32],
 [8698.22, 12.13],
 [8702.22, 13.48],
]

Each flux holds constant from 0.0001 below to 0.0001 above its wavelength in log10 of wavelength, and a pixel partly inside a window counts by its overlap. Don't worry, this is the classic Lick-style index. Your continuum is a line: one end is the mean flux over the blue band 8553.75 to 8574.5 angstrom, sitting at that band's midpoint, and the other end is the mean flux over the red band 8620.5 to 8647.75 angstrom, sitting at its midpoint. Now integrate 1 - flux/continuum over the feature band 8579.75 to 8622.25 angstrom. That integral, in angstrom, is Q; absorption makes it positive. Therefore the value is 3.0 angstrom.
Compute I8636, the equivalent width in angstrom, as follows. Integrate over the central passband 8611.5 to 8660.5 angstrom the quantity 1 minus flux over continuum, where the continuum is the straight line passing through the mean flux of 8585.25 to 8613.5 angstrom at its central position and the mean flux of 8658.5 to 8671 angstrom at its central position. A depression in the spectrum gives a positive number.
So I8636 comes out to -2.1 angstrom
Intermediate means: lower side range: 12.3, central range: 12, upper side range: 10.9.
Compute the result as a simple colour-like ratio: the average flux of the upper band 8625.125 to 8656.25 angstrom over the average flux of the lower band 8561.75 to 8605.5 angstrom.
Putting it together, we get 0.9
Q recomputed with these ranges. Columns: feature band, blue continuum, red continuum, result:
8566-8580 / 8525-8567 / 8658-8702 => -0.7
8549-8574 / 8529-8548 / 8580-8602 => -2.2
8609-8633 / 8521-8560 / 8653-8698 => 0.2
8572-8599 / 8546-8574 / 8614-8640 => 0.1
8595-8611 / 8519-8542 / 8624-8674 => 0.6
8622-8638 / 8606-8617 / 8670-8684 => -1.1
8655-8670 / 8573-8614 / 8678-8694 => 1.2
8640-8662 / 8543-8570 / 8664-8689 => -0.7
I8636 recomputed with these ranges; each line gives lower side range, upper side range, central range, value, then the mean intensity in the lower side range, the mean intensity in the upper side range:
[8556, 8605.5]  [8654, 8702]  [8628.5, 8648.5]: 0.71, 13.2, 11.7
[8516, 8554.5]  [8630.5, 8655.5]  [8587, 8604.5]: -0.74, 12.3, 11.9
